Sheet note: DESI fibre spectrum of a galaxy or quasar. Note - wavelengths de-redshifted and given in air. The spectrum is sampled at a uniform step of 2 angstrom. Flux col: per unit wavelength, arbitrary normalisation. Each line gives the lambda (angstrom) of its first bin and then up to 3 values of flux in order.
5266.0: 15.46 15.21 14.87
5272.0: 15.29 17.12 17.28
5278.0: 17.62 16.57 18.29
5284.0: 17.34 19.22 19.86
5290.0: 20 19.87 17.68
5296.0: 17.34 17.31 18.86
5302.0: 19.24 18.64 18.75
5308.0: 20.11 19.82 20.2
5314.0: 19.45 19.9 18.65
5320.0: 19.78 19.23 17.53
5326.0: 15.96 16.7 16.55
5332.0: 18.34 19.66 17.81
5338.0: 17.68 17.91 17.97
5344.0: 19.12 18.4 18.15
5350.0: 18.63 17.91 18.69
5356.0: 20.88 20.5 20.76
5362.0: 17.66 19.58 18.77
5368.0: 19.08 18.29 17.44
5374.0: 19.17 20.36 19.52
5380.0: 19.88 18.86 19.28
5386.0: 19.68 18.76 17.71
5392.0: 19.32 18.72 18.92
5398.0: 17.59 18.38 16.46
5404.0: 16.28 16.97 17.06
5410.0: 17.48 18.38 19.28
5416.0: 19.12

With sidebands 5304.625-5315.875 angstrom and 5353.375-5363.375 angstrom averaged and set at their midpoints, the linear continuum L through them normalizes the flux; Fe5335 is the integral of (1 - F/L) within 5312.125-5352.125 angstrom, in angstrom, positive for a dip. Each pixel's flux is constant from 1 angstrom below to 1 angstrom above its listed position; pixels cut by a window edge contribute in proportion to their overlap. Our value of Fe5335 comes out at 2.8 angstrom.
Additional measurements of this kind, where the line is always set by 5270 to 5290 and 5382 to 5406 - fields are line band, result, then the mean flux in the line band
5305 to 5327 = -1.5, 19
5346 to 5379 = -1.8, 19.1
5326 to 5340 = 0.2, 17.7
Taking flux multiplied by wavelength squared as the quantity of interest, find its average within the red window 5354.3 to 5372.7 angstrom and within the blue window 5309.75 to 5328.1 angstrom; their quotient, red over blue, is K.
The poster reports 1.04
